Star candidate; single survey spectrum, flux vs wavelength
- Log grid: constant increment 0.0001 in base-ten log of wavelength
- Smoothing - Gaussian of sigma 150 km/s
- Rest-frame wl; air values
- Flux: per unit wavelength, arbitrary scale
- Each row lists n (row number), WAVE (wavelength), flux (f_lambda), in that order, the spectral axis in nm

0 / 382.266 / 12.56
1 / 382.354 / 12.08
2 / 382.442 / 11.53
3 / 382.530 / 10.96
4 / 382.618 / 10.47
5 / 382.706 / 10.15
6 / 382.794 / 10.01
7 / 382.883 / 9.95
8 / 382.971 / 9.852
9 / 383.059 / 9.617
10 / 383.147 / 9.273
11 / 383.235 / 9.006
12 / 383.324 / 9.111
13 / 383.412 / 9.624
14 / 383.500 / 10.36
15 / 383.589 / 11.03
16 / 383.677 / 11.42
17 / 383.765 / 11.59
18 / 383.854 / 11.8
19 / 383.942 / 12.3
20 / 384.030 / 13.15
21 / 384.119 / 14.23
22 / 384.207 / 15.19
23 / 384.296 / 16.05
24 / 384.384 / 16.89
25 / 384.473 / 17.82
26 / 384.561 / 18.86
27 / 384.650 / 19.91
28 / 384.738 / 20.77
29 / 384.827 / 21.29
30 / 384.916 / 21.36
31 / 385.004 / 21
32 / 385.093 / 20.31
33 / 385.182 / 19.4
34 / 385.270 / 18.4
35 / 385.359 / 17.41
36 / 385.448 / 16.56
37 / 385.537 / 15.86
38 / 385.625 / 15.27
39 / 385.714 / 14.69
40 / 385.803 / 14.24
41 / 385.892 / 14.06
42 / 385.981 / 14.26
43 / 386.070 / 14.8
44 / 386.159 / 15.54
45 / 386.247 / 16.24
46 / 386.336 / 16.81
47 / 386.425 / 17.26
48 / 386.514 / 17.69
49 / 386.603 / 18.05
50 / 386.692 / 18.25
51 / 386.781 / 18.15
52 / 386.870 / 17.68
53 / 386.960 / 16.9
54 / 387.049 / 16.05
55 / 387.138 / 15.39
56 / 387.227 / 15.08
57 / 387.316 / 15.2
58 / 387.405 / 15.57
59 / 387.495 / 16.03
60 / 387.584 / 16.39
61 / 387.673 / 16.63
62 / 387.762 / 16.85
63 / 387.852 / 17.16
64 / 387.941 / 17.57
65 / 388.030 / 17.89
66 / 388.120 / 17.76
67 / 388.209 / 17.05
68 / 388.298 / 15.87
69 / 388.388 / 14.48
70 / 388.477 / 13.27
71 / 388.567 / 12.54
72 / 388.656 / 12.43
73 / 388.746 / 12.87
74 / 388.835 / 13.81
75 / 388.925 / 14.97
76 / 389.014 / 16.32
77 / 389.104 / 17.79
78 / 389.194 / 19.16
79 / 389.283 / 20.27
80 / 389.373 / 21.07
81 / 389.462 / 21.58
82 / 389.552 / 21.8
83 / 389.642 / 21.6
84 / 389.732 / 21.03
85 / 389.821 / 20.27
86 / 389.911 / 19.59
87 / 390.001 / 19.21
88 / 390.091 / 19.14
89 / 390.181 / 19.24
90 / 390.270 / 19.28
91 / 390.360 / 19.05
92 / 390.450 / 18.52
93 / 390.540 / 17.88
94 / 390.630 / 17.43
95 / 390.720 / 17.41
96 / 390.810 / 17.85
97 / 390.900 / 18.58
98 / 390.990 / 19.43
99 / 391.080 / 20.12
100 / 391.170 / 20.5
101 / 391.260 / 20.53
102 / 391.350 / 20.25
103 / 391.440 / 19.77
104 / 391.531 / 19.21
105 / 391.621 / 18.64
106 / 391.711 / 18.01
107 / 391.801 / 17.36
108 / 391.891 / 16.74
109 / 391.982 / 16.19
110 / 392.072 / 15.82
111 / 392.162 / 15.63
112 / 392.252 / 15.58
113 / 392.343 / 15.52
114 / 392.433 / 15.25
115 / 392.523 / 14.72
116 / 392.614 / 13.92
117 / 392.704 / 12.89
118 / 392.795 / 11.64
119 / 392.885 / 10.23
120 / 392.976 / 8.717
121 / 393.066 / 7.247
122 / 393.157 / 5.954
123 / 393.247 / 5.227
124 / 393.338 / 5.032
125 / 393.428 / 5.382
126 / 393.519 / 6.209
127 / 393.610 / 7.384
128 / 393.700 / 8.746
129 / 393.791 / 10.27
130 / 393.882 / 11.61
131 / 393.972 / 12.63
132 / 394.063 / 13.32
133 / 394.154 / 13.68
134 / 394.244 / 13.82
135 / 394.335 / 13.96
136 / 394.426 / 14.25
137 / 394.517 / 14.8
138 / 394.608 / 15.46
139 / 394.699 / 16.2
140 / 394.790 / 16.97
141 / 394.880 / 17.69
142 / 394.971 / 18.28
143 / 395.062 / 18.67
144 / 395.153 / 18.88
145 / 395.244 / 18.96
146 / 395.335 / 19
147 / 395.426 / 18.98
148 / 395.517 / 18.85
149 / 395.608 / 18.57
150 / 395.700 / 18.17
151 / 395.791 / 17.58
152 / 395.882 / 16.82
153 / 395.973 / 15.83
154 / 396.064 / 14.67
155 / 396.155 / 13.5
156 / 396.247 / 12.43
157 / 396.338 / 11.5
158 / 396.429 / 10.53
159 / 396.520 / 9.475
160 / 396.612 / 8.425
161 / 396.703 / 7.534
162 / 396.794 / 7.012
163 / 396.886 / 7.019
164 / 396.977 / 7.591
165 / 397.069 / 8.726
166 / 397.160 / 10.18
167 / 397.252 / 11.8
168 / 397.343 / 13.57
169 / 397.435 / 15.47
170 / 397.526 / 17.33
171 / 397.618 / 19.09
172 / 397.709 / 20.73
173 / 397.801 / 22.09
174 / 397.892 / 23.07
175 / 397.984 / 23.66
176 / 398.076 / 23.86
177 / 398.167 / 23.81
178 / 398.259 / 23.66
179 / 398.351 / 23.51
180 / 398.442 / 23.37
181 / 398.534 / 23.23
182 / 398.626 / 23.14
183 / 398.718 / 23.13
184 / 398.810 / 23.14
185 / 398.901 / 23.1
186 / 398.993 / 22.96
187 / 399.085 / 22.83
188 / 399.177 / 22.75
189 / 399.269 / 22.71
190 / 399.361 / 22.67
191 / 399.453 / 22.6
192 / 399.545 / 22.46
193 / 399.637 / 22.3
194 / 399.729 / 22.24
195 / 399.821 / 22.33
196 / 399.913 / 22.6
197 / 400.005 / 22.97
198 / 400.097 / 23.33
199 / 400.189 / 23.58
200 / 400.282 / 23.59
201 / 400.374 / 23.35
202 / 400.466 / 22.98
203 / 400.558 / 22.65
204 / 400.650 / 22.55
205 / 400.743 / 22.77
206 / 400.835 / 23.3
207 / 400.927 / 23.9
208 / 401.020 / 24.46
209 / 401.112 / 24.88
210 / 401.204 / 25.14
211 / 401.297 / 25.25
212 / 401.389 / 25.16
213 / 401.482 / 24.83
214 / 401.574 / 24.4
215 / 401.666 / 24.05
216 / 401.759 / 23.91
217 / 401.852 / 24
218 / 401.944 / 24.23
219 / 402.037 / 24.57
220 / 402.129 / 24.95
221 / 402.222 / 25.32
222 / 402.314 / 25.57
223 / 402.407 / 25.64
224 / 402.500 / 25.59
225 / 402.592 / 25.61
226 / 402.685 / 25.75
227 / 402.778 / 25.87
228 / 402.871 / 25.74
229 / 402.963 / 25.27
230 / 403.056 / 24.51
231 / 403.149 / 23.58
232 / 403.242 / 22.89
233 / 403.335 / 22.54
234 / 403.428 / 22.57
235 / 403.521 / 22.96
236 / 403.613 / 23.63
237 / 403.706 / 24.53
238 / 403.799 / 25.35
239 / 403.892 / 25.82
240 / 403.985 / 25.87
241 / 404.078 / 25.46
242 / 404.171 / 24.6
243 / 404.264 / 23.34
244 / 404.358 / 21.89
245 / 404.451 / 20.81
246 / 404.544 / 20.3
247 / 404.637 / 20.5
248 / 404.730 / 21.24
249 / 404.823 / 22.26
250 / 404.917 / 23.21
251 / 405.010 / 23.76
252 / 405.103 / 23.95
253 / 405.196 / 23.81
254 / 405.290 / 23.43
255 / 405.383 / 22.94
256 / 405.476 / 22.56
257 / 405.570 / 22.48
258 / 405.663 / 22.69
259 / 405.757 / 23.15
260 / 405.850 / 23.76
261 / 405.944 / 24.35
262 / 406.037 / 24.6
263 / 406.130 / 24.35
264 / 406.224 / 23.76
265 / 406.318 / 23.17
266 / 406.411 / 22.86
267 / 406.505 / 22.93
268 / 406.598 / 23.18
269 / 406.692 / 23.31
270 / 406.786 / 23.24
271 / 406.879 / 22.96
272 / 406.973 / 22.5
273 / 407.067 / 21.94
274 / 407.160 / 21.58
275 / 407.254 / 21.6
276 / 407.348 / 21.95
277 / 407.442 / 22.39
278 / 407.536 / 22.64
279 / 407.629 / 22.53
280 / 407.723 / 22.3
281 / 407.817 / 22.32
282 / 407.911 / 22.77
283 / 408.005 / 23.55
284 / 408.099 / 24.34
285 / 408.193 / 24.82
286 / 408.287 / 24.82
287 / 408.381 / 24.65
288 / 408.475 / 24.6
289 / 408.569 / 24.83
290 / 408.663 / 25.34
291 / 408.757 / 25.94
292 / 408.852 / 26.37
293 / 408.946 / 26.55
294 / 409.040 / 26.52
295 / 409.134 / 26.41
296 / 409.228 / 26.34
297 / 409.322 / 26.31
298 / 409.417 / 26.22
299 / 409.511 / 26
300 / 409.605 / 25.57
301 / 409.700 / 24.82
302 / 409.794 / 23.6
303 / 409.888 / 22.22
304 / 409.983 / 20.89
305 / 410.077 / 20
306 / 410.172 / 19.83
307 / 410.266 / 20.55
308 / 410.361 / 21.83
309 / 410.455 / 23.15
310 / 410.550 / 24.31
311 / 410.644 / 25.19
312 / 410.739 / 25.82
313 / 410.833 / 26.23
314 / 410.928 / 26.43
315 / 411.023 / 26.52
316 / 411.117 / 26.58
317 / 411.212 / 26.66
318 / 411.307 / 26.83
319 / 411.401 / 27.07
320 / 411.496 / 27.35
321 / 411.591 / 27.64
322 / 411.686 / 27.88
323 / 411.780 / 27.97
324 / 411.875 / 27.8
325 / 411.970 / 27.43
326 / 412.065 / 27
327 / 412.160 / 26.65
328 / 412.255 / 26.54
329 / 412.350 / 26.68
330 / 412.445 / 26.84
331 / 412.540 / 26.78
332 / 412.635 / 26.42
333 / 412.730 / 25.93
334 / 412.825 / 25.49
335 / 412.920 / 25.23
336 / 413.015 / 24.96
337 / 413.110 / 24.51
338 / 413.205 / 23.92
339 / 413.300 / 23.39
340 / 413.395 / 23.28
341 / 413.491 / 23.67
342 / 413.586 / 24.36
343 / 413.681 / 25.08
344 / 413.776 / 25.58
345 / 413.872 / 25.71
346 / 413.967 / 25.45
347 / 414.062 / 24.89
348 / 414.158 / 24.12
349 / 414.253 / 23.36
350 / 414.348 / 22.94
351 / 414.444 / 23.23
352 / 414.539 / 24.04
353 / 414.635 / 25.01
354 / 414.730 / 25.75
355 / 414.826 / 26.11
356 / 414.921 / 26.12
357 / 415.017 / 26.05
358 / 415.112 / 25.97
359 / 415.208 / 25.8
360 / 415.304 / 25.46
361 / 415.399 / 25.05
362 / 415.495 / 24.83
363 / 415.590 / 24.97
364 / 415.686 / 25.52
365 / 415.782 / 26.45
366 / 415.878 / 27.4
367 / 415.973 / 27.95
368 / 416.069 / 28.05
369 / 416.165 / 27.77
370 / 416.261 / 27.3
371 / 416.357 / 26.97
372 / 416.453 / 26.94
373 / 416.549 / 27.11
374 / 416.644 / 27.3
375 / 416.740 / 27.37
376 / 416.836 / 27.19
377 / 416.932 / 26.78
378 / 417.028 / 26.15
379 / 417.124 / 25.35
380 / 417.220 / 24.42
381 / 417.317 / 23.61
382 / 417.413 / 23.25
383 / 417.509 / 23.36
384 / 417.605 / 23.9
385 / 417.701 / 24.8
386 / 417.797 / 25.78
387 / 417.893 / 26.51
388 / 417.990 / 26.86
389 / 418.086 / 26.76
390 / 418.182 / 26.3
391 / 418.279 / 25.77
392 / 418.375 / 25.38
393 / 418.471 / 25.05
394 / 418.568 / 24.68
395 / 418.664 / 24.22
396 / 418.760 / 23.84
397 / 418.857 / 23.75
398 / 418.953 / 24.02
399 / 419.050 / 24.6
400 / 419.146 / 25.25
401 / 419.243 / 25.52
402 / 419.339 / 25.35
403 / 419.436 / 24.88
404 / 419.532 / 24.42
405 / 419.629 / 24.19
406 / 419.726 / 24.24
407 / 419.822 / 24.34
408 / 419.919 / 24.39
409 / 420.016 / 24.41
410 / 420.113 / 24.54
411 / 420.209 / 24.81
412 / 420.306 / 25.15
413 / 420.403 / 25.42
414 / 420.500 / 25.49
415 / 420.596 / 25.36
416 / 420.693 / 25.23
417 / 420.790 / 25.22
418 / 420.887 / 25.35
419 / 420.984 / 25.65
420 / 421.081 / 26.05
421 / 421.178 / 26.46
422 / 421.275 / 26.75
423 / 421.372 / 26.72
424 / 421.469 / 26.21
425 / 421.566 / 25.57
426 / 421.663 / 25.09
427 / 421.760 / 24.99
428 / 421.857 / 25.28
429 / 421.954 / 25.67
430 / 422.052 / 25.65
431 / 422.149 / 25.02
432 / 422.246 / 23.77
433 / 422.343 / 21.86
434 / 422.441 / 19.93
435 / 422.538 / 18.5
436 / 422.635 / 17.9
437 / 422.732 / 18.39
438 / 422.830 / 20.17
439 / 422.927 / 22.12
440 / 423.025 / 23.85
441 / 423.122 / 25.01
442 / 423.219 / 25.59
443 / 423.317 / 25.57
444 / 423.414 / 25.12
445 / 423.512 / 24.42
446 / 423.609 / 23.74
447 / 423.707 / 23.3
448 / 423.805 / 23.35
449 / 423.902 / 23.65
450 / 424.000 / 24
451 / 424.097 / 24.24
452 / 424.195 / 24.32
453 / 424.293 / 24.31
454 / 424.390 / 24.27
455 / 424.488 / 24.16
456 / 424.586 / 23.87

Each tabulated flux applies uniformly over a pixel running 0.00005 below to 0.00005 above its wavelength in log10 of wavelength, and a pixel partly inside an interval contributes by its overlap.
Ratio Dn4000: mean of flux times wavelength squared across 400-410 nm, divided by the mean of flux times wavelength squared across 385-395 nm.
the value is 1.62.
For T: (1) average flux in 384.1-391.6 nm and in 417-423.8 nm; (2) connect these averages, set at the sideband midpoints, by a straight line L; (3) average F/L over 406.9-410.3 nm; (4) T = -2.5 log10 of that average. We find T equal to -0.084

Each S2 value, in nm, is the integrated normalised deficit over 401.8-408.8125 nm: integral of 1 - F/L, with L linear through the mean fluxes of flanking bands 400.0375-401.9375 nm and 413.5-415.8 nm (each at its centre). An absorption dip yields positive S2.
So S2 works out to 0.17 nm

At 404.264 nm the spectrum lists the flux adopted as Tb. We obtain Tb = 23.34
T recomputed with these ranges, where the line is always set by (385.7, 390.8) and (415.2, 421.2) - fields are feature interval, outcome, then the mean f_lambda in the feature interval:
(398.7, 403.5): -0.15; 23.8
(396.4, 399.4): 0.11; 18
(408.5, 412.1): -0.09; 25.4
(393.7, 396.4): 0.22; 15.6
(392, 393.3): 0.45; 12.1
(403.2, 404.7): -0.09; 23.3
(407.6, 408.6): -0.05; 23.8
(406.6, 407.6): 0.00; 22.5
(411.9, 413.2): -0.10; 26.1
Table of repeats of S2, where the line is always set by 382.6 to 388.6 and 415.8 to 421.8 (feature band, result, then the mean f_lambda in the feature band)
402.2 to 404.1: -0.37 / 24.8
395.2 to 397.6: 0.66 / 13.5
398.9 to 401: -0.34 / 22.9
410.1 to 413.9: -0.33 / 25.5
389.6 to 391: -0.20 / 19.1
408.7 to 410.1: -0.15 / 25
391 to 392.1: -0.10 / 18.7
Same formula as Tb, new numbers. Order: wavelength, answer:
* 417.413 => 23.25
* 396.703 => 7.534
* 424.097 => 24.24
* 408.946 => 26.55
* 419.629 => 24.19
